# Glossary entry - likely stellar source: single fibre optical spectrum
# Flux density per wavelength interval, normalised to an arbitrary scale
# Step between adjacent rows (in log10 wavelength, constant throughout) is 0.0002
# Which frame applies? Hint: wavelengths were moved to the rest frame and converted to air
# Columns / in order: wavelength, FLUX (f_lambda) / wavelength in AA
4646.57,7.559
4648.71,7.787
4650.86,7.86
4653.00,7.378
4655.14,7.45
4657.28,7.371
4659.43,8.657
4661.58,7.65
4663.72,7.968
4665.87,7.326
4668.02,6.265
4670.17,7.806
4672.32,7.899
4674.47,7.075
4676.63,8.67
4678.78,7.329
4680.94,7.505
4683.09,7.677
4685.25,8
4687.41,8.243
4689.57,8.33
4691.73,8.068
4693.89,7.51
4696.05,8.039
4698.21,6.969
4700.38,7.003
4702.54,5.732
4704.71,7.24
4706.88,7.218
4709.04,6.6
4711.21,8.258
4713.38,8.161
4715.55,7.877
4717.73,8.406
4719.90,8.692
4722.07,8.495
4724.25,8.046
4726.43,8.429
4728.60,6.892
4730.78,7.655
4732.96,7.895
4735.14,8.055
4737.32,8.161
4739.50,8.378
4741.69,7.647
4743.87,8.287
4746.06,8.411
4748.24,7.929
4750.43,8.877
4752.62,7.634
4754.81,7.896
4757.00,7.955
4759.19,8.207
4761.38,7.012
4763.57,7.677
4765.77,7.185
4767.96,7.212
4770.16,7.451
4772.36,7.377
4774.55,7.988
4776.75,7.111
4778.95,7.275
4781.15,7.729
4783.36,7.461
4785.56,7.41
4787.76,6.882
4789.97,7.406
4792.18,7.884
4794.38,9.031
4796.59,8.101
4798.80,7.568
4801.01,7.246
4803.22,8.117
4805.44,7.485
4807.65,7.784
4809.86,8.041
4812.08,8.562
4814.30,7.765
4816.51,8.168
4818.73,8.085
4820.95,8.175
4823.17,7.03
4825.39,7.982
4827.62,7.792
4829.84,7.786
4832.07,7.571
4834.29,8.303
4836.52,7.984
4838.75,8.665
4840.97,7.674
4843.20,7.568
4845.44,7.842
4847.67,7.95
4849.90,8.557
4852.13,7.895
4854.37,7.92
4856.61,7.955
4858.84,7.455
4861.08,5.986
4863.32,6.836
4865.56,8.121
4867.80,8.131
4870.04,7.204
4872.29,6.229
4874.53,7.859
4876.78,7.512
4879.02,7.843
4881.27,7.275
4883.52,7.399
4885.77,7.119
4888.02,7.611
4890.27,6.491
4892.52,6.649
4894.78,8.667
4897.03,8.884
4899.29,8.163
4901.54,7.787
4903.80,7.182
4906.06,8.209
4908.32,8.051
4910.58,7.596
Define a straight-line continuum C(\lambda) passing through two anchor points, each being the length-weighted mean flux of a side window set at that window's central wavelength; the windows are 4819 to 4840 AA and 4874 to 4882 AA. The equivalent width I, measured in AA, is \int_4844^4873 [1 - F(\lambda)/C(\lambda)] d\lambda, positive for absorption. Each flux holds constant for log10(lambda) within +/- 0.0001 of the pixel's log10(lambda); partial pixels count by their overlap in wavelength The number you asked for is 0.68 AA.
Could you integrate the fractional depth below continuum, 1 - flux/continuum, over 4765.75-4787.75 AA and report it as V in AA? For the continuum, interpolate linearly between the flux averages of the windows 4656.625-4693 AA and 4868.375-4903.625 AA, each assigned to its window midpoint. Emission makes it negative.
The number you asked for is 0.68 AA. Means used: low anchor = 7.76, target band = 7.41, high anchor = 7.51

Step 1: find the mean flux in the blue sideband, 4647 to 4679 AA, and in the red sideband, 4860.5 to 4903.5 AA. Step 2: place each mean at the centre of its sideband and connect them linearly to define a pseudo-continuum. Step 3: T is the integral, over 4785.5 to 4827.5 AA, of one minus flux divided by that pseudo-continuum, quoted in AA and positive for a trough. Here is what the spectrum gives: -1.70 AA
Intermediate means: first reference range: 7.64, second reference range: 7.48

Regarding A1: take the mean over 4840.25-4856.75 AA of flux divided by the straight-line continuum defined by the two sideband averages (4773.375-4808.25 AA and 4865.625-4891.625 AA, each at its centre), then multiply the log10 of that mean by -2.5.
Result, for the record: -0.06 mag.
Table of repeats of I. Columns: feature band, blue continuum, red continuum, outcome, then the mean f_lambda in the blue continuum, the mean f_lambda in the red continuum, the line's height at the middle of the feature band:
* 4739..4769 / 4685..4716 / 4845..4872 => -1.2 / 7.53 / 7.61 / 7.56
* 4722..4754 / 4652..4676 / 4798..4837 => -1.4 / 7.55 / 7.86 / 7.7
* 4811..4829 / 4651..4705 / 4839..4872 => -0.7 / 7.58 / 7.64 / 7.63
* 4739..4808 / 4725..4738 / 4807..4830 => 1.4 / 7.84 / 7.93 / 7.89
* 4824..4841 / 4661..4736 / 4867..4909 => -0.8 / 7.69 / 7.58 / 7.61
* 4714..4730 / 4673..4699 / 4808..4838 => -0.6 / 7.8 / 7.95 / 7.84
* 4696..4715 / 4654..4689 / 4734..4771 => 1.3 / 7.69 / 7.88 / 7.77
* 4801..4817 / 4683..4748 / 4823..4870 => -0.3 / 7.82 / 7.76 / 7.78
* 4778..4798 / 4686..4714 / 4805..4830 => 0.3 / 7.49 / 7.9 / 7.8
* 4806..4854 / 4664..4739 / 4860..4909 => -2.5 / 7.7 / 7.51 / 7.56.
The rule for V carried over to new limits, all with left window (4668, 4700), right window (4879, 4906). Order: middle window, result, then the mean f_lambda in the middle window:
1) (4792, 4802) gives -0.42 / 7.99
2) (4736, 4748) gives -0.73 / 8.16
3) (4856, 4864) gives 0.64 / 7.02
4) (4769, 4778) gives 0.23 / 7.48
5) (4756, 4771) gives 0.29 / 7.53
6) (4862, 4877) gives 0.45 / 7.39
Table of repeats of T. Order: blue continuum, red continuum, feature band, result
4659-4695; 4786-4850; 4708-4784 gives -0.26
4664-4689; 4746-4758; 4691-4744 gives 1.02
